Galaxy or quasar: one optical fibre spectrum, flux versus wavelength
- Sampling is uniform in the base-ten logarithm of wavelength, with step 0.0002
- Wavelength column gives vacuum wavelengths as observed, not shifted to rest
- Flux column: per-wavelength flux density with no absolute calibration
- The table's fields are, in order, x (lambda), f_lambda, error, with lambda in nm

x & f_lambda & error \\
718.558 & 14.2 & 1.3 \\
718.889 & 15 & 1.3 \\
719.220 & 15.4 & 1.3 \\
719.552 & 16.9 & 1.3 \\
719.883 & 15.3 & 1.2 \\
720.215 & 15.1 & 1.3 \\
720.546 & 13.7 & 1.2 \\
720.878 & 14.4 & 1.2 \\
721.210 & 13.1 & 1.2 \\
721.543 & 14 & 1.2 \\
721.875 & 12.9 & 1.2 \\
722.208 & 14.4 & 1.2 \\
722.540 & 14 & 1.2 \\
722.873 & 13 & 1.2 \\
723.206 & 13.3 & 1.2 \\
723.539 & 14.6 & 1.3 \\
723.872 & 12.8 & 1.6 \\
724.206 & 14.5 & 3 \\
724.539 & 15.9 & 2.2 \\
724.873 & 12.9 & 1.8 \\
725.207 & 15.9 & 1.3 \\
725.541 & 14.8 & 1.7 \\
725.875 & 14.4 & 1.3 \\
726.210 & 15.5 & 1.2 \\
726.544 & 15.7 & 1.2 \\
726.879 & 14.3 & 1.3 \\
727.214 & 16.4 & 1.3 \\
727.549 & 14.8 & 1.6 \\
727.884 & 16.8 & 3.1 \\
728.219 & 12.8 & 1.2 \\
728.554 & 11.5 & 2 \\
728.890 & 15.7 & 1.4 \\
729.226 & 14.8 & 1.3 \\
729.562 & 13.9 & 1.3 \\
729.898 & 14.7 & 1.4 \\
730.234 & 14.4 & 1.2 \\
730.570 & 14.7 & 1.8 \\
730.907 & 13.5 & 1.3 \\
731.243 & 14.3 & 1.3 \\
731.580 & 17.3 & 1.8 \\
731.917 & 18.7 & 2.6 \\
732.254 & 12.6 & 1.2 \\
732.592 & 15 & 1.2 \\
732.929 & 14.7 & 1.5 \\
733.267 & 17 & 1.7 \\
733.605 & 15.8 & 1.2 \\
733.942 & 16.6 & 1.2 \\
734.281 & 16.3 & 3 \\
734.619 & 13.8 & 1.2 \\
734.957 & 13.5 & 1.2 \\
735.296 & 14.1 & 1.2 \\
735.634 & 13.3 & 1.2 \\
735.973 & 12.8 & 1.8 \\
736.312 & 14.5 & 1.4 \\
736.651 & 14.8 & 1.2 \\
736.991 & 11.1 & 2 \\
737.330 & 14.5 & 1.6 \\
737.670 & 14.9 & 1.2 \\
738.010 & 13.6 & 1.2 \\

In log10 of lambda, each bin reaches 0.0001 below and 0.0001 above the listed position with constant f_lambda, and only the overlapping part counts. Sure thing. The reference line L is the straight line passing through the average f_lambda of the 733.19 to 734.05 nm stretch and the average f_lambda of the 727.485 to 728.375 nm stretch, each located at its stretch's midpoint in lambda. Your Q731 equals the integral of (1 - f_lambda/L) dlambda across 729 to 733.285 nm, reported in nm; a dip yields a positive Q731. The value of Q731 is 0.20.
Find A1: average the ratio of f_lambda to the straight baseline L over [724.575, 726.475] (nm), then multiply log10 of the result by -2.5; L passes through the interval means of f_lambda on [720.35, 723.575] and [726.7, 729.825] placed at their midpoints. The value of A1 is -0.05 mag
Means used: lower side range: 13.7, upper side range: 14.6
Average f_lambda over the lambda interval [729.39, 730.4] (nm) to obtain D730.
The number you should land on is 14.3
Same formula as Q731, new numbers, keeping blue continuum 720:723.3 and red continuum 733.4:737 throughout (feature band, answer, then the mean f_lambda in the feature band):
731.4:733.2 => -0.183 nm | 15.7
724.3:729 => -0.256 nm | 14.8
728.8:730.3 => -0.054 nm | 14.7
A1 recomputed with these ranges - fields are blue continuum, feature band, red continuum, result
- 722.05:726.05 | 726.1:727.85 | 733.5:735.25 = -0.07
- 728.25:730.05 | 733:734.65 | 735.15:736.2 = -0.18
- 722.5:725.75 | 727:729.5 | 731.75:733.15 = 0.01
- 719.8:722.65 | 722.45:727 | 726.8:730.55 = -0.01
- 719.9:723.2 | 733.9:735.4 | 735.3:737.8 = -0.08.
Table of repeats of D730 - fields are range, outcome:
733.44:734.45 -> 16.2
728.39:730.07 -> 14.1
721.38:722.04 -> 13.5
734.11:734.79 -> 15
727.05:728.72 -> 14.5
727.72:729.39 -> 14.3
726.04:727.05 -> 15.2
